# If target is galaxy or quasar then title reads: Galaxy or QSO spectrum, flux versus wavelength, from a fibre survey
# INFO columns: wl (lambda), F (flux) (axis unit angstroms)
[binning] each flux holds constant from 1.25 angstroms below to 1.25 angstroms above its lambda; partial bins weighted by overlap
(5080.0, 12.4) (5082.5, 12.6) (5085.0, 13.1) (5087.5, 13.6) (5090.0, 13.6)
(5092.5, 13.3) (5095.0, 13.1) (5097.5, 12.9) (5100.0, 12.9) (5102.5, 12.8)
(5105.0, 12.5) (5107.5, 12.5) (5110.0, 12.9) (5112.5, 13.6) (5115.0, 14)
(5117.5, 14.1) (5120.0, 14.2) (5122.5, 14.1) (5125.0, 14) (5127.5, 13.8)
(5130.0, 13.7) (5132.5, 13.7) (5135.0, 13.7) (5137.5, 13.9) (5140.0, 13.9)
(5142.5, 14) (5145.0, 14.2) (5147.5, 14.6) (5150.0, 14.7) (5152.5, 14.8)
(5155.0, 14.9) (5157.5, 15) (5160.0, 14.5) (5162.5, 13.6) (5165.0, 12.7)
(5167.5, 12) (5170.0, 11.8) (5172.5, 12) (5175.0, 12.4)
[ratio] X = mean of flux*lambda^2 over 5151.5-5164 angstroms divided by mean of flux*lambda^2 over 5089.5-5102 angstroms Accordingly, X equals 1.1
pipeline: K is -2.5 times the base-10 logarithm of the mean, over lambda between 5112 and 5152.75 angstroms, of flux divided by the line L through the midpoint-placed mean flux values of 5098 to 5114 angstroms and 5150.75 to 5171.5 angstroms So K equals -0.06 mag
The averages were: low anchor 12.9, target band 14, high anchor 13.7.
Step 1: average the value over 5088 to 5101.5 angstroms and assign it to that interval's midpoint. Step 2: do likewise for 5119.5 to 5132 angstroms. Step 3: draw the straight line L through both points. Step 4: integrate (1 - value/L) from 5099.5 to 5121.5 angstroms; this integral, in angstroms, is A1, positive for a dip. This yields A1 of 0.4 angstroms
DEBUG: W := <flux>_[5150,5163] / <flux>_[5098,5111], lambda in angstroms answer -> 1.15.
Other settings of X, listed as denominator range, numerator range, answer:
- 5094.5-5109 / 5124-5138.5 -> 1.09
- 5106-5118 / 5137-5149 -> 1.07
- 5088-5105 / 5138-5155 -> 1.12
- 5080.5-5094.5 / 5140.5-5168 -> 1.10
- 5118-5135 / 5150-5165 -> 1.05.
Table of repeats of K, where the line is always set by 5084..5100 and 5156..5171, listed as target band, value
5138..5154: -0.08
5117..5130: -0.06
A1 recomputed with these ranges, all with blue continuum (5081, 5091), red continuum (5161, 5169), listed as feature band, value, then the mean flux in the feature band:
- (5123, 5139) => -1.05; 13.8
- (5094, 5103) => 0.14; 12.9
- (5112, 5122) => -0.75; 14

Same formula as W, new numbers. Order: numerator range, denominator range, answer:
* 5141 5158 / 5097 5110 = 1.14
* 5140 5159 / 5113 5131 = 1.04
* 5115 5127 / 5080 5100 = 1.07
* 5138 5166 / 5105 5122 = 1.06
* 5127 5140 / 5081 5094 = 1.04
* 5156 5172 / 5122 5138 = 0.96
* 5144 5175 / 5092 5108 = 1.06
